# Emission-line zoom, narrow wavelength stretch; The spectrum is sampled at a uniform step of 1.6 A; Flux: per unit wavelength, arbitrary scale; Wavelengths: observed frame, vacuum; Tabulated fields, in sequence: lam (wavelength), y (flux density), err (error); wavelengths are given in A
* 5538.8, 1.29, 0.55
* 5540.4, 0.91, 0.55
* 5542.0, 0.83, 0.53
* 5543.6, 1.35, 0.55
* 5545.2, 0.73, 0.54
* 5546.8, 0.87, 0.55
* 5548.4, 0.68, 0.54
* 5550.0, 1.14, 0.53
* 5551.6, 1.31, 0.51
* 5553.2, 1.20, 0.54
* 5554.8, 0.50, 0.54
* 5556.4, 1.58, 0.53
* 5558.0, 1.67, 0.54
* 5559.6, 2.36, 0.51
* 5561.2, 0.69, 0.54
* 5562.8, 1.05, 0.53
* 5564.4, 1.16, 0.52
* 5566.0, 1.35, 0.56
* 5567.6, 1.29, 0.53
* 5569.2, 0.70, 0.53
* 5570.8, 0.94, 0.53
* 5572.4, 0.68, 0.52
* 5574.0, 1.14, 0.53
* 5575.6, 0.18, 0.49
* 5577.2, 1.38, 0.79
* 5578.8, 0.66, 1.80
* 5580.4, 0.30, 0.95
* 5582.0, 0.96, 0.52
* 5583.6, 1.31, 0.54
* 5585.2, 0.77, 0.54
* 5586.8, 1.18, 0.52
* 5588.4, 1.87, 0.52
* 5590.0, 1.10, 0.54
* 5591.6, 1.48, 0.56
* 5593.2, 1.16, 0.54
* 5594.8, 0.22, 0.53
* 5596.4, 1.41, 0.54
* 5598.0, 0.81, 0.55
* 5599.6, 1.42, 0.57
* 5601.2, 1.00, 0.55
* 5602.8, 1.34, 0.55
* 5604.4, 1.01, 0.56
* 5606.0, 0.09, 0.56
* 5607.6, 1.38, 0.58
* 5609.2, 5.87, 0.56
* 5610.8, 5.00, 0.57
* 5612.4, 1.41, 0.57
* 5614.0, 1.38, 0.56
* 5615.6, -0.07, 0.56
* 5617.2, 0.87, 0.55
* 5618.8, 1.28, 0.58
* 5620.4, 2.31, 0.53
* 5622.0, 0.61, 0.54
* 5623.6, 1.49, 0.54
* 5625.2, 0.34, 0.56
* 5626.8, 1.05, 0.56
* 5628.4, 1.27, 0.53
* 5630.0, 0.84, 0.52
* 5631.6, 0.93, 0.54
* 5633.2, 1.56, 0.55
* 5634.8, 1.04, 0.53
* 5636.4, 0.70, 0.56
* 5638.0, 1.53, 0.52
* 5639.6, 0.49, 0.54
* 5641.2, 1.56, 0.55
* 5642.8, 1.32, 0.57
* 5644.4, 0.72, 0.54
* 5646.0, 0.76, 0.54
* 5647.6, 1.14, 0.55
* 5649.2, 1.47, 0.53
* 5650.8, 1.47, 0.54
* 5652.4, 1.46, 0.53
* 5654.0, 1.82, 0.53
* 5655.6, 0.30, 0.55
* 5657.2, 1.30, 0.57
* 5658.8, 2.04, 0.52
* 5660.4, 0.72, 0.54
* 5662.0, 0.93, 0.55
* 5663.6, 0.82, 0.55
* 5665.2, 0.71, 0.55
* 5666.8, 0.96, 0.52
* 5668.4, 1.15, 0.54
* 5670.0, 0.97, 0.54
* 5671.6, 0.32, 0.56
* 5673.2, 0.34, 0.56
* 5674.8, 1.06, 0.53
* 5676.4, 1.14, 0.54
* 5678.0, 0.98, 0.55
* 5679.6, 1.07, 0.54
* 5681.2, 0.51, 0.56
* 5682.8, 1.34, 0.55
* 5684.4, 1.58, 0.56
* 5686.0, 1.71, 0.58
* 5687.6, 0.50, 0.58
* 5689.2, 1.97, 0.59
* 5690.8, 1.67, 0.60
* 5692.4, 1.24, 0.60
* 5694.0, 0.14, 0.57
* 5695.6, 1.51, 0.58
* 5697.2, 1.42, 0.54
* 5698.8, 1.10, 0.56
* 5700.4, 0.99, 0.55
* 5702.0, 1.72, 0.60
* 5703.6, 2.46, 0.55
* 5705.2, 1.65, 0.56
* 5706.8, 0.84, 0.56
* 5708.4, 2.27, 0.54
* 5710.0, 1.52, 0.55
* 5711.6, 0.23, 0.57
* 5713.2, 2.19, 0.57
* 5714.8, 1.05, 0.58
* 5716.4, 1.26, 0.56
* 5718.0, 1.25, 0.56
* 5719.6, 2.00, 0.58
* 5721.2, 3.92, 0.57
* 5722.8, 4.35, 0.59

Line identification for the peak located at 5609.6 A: H-beta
